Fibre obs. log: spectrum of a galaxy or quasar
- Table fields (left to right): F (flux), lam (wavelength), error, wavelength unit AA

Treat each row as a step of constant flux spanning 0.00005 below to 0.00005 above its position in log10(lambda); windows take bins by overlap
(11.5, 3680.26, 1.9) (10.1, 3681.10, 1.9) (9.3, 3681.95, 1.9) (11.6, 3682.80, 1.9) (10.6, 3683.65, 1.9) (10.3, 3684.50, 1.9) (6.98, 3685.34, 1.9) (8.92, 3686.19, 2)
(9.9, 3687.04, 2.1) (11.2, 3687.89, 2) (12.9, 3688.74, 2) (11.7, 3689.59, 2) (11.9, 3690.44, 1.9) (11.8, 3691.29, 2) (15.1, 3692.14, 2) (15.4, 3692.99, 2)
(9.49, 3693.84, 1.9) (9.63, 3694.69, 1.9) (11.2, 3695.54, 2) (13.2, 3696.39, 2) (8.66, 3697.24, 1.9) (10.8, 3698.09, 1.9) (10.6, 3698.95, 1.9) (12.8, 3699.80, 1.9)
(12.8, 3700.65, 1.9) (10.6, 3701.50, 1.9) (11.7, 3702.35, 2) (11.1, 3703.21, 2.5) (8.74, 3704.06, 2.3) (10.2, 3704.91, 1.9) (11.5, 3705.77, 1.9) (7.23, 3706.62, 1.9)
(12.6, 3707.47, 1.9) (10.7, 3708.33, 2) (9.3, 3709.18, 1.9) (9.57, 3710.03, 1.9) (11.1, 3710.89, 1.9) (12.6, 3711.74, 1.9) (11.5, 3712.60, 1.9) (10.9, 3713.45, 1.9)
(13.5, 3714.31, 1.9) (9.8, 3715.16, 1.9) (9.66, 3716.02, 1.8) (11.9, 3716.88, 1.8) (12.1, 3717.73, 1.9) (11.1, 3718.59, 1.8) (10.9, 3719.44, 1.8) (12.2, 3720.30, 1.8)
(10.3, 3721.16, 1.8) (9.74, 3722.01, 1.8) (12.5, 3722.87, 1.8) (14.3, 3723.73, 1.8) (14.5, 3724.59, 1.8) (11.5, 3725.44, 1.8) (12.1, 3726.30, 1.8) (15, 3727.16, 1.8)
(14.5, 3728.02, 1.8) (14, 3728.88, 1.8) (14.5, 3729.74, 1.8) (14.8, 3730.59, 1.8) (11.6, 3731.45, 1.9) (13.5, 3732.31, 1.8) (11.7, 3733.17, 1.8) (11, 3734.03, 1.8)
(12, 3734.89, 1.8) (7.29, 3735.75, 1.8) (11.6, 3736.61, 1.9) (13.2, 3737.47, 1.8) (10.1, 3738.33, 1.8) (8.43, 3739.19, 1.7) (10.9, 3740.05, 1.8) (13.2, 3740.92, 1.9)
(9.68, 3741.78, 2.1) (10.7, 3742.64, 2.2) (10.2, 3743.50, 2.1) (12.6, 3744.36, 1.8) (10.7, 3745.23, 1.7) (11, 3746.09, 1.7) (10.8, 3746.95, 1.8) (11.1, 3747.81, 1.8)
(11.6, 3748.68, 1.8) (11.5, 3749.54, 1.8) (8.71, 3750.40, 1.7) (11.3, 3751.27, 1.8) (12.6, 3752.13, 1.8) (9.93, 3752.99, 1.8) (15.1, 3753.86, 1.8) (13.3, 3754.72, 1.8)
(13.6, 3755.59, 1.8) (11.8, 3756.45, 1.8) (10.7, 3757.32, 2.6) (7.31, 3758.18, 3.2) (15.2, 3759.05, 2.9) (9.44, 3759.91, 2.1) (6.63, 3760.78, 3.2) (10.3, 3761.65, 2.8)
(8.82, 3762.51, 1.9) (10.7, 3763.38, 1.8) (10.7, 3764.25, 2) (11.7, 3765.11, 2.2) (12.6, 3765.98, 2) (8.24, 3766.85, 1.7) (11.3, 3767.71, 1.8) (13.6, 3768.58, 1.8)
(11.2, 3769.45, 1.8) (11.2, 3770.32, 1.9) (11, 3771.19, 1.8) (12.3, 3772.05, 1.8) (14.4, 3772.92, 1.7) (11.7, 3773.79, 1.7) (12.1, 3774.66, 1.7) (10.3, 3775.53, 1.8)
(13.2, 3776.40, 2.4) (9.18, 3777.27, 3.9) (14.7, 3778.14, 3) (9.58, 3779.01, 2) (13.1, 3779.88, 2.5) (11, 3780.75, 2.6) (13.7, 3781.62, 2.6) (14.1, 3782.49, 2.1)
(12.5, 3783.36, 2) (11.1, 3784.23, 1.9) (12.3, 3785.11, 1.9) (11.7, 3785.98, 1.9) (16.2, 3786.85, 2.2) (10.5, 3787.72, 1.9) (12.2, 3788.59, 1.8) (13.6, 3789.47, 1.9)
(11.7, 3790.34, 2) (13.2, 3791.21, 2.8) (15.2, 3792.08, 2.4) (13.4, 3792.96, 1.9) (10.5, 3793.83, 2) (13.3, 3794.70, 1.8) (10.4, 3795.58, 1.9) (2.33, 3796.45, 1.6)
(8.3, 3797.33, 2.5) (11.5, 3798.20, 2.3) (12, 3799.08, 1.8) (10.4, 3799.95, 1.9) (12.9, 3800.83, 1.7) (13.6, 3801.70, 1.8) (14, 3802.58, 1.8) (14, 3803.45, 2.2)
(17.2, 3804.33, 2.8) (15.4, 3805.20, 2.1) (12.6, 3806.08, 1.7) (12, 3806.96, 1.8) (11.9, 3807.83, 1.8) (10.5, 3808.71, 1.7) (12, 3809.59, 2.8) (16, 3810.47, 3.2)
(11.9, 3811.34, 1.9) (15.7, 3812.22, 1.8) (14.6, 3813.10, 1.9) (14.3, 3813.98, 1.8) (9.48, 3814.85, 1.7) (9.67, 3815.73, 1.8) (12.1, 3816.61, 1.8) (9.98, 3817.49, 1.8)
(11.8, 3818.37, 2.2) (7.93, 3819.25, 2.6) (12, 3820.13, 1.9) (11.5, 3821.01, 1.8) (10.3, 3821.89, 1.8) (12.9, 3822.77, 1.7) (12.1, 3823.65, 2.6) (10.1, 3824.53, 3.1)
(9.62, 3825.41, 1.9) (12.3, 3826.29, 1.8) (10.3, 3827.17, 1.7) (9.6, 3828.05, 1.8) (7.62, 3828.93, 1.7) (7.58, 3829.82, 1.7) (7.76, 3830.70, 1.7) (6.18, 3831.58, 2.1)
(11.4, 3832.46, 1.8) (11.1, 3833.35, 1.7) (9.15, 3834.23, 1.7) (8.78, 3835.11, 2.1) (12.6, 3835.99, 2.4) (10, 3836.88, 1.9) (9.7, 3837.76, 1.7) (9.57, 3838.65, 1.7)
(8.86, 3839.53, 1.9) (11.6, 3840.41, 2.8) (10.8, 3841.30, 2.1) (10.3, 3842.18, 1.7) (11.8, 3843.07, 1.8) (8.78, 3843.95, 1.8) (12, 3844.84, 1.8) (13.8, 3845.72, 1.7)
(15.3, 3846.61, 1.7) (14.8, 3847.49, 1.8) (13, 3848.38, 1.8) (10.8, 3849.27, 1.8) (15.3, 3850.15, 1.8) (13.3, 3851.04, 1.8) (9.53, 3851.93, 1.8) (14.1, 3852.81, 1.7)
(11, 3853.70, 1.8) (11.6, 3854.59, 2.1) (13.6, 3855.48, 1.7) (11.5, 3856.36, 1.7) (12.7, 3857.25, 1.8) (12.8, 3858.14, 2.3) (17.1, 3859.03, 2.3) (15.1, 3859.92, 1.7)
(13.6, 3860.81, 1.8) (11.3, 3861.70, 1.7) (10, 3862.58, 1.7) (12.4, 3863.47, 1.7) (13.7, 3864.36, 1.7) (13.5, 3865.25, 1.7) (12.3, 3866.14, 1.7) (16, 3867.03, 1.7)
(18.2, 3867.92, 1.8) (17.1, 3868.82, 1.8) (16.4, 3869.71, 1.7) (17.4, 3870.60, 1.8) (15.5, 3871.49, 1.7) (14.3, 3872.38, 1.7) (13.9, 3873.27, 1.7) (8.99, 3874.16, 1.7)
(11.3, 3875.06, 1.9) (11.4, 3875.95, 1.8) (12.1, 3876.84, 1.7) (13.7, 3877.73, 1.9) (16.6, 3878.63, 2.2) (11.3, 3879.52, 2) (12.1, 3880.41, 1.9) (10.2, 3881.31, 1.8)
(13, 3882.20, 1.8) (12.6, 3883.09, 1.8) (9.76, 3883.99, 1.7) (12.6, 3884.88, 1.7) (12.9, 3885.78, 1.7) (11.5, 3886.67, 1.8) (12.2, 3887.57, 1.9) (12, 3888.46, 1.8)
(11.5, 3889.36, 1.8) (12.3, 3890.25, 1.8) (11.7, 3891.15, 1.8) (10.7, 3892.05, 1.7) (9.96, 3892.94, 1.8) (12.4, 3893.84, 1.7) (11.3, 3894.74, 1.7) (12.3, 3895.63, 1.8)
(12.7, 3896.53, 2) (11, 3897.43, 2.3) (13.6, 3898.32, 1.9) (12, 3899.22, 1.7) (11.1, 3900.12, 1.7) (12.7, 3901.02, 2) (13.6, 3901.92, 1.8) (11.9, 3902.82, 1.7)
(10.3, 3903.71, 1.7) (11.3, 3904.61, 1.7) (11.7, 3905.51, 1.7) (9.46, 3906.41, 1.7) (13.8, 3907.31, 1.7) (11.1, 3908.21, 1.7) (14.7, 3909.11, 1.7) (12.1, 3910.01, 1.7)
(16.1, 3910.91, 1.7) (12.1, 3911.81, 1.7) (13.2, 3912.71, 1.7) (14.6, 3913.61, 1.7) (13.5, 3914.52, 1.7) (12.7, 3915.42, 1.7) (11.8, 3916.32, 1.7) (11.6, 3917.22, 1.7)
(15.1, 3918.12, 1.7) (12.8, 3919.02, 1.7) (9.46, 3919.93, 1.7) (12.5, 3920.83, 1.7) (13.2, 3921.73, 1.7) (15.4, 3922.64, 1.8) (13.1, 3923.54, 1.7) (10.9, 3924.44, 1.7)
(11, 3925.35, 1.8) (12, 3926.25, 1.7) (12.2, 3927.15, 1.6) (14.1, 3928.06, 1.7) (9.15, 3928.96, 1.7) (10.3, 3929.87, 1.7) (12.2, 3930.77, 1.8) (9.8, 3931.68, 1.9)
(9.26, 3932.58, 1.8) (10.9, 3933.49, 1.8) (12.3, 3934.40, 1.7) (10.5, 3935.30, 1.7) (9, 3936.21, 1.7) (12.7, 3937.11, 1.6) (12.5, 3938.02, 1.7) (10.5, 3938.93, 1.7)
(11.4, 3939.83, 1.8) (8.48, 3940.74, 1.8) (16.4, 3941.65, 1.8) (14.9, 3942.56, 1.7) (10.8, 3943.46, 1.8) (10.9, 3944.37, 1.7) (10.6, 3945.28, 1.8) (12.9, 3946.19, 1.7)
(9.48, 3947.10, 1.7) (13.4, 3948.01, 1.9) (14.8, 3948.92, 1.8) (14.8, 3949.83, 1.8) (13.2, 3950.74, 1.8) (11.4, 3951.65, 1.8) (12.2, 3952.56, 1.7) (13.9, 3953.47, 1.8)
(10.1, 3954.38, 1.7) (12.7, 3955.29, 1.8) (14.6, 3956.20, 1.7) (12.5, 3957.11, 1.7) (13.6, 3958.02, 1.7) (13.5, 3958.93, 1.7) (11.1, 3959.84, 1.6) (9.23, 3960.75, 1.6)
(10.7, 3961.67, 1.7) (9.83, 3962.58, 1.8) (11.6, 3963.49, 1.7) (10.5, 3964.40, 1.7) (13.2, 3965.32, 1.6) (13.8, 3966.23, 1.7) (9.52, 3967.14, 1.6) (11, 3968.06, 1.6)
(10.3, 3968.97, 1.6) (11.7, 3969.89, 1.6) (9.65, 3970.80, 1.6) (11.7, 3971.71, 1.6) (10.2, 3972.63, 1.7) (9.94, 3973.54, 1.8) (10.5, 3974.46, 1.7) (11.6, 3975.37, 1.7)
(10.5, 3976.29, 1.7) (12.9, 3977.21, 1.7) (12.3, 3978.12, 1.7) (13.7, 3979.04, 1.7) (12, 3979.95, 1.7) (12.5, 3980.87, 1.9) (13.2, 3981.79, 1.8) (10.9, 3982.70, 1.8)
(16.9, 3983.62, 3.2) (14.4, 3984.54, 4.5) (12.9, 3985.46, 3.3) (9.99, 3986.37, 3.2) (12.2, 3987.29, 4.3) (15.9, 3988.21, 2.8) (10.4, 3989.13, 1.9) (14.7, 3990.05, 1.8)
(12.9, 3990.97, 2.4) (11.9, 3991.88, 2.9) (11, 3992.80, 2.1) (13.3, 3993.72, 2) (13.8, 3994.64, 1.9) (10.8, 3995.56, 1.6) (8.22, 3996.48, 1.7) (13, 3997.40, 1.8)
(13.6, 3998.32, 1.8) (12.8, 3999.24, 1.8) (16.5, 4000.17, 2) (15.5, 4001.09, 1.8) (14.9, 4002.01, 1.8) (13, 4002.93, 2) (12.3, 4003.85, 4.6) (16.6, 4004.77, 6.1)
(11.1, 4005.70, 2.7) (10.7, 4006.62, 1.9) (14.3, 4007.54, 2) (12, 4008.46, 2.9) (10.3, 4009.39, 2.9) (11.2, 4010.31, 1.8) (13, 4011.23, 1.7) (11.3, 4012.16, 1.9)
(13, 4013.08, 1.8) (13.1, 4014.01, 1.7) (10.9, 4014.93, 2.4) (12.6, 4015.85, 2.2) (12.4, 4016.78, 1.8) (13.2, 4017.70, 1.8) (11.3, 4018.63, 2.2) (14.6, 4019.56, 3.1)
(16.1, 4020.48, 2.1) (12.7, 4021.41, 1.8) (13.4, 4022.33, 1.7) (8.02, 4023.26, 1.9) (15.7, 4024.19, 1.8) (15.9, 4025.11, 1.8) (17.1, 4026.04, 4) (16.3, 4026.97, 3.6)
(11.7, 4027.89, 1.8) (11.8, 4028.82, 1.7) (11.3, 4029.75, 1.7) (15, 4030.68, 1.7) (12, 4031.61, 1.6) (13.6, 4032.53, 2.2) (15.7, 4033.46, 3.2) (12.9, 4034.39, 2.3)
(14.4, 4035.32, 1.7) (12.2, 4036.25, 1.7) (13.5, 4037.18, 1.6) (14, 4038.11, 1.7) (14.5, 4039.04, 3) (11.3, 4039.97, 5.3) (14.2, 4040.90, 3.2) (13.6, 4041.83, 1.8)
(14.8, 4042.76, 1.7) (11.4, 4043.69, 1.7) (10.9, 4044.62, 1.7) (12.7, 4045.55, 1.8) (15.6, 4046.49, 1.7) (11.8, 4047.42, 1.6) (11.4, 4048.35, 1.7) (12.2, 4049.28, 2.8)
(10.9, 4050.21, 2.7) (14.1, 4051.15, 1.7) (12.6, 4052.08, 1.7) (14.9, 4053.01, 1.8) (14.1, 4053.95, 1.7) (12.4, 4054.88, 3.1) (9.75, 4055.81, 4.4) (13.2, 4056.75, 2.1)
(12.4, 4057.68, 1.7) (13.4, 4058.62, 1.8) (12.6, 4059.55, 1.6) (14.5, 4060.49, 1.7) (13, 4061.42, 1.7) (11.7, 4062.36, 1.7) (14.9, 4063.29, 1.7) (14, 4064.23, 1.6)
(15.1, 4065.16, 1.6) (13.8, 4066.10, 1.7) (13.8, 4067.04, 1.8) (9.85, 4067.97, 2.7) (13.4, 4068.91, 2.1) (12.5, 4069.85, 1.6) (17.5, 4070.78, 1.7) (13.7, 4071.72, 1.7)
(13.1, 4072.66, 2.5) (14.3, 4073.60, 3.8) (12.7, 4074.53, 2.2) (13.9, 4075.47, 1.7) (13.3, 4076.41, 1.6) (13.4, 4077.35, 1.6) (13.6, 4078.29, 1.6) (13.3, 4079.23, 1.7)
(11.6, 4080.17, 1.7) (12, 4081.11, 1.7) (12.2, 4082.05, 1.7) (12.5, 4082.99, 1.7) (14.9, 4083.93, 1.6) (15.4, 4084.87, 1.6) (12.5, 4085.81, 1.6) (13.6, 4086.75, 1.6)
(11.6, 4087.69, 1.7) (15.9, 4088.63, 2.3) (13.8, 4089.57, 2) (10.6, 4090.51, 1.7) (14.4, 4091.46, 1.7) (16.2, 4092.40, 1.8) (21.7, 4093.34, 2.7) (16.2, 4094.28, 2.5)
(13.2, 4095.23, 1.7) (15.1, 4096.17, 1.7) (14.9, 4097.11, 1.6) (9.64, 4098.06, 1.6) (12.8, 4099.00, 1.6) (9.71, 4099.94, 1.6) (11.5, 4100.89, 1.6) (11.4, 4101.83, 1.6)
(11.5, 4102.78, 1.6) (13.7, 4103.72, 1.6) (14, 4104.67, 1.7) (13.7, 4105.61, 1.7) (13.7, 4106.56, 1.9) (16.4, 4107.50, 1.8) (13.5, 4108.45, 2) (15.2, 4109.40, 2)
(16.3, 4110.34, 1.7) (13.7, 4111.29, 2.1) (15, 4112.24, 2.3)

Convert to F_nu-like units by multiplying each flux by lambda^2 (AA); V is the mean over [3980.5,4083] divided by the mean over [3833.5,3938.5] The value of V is 1.14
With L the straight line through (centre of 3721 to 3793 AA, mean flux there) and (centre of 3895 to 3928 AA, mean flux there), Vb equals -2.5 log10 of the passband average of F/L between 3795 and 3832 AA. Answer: 0.07 mag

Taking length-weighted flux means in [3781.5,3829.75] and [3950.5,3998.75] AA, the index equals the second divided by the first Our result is 1.01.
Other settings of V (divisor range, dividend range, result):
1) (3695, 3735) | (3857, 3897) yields 1.21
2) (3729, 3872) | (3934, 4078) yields 1.19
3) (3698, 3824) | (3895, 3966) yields 1.13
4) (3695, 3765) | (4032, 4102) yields 1.40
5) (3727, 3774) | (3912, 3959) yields 1.17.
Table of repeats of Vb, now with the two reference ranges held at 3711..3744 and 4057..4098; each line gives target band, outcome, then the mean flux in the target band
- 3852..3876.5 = -0.080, 13.5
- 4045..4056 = 0.067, 12.8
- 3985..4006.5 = 0.032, 12.9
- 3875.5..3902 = 0.054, 12.1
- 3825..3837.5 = 0.279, 9.57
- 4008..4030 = 0.043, 12.9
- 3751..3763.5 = 0.080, 11.1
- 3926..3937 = 0.174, 11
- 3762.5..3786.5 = 0.026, 11.8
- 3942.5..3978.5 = 0.115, 11.8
